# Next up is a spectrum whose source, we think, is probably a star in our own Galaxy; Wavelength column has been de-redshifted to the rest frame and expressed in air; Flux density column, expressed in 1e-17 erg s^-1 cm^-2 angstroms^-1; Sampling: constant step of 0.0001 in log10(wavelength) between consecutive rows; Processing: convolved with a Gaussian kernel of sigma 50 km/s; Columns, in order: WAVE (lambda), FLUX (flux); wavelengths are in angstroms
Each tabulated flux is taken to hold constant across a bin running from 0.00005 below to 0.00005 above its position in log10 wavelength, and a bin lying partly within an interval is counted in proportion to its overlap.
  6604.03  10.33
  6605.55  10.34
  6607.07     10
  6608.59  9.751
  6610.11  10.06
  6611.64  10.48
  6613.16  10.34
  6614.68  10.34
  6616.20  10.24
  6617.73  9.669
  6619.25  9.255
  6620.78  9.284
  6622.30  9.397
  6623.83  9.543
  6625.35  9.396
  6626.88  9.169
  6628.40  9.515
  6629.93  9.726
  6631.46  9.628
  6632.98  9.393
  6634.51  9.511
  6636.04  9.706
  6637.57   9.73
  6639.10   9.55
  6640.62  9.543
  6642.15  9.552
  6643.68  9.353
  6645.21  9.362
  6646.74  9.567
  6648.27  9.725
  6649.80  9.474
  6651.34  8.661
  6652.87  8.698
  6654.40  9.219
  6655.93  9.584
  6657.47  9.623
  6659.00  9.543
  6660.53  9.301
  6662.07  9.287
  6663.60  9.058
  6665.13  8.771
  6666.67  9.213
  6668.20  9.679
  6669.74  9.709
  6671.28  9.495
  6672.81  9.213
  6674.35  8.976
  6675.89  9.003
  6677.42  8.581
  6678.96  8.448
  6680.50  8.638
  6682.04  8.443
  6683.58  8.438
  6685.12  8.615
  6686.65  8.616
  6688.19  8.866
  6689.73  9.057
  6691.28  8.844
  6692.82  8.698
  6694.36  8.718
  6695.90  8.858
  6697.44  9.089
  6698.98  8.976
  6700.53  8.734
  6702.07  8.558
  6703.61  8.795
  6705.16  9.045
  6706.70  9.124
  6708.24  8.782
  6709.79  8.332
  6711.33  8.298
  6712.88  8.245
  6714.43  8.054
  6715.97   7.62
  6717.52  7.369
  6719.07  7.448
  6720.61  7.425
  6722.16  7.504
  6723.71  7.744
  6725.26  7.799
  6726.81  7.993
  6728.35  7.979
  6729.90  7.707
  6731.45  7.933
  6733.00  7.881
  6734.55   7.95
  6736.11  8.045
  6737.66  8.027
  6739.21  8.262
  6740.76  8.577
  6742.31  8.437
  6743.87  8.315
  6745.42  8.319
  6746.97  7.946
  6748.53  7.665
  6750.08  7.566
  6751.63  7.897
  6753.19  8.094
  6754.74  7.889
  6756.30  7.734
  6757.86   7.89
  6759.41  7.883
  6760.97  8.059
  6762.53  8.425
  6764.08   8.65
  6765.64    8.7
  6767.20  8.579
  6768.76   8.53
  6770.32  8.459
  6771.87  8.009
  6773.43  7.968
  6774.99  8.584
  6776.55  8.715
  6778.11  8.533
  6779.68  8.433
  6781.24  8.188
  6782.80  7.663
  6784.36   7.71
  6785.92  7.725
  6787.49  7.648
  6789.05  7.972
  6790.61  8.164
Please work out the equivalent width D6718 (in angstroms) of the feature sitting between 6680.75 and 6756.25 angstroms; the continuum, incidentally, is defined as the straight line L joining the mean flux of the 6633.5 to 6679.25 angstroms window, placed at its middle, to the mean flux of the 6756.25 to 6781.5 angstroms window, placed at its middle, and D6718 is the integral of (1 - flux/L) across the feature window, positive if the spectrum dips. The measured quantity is 4.4 angstroms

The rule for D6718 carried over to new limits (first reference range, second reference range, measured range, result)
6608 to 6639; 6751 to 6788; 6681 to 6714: 0.8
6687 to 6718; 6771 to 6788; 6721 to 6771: 1.6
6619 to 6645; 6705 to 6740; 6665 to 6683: -0.4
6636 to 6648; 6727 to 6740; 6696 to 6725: 0.3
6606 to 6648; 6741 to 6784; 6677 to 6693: 0.7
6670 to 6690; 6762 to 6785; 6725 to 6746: 1.1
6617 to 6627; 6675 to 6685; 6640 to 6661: -0.9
